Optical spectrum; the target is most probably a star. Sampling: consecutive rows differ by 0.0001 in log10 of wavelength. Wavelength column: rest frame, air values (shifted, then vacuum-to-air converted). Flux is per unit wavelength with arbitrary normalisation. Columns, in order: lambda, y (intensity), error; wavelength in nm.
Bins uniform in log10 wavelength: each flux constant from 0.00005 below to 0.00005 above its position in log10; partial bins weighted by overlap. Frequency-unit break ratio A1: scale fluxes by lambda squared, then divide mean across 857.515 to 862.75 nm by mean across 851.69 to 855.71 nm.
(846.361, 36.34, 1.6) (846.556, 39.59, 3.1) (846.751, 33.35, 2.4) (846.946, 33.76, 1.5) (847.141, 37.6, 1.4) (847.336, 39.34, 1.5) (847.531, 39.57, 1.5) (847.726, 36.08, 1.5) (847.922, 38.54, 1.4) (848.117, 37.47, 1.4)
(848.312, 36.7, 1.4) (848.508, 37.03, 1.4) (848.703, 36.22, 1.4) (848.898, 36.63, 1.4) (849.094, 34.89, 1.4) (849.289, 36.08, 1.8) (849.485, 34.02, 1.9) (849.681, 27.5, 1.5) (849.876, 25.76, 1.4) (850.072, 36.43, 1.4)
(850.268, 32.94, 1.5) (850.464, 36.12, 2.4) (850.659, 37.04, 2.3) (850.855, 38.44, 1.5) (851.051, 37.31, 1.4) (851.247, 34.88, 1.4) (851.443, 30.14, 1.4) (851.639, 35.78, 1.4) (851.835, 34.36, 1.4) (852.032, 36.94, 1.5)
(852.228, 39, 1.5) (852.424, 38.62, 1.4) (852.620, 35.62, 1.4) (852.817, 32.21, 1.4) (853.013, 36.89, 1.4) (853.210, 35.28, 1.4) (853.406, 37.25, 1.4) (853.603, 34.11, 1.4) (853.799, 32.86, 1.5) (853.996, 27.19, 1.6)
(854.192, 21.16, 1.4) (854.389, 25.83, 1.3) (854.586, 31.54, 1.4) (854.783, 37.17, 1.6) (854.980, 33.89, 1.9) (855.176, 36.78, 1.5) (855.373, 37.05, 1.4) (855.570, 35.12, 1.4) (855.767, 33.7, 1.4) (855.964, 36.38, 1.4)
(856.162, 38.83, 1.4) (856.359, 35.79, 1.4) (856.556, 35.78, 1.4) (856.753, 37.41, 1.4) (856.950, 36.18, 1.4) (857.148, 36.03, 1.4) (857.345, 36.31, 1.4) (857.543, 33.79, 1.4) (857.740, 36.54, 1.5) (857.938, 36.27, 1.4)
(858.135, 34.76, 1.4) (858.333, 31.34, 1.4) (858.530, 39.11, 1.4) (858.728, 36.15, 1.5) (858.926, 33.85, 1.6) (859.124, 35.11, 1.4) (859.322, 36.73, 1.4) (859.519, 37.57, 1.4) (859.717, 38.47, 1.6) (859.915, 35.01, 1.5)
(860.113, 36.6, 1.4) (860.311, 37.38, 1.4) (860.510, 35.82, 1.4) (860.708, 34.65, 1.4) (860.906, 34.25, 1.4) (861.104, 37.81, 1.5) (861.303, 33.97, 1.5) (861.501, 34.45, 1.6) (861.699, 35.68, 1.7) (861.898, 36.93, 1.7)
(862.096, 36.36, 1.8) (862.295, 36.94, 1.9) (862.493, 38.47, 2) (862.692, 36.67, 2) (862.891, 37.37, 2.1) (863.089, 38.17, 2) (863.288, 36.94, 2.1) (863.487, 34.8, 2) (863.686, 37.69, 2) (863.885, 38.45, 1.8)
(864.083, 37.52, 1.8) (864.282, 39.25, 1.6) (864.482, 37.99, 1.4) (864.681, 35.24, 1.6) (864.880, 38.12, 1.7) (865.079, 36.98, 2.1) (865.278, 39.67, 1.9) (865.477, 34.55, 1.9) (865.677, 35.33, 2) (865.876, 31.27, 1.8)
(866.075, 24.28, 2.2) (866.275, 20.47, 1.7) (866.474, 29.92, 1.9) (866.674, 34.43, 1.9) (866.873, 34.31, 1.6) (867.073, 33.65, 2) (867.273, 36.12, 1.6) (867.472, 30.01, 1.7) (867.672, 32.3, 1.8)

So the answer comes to 1.08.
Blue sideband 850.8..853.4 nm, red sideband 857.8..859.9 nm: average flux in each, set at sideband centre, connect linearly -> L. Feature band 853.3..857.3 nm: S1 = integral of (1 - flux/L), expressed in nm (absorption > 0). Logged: 0.20 nm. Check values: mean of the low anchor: 35.8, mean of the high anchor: 35.9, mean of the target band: 34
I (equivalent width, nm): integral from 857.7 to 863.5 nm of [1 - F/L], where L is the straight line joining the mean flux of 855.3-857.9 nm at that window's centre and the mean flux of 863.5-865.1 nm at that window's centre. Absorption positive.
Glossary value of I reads 0.11 nm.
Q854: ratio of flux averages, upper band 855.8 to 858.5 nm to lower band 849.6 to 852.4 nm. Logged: 1.03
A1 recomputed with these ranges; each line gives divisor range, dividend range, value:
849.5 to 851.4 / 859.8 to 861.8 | 1.07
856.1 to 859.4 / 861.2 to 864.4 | 1.04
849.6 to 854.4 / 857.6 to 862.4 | 1.08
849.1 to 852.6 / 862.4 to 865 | 1.11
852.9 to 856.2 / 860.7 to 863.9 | 1.11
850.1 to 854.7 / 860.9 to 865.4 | 1.12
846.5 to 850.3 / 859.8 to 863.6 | 1.05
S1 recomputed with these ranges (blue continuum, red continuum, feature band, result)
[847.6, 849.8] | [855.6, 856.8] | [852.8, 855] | 0.241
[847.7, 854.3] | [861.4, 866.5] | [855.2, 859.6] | -0.112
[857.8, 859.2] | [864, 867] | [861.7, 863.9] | -0.167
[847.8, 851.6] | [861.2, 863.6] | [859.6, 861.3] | 0.002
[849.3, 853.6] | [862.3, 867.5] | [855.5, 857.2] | -0.060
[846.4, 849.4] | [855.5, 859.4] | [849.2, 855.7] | 0.419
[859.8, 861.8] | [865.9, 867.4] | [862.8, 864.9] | -0.285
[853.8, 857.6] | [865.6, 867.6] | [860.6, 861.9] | -0.114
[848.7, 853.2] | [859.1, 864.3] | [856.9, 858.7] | 0.020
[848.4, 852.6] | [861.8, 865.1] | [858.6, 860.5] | 0.015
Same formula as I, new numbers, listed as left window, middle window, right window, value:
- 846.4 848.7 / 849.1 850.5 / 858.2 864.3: 0.16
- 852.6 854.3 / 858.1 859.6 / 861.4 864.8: -0.03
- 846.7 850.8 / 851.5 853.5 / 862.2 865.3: -0.01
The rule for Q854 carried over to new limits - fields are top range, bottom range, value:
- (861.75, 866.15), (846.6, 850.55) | 1.03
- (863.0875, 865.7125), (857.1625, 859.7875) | 1.04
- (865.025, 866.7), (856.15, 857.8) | 0.87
